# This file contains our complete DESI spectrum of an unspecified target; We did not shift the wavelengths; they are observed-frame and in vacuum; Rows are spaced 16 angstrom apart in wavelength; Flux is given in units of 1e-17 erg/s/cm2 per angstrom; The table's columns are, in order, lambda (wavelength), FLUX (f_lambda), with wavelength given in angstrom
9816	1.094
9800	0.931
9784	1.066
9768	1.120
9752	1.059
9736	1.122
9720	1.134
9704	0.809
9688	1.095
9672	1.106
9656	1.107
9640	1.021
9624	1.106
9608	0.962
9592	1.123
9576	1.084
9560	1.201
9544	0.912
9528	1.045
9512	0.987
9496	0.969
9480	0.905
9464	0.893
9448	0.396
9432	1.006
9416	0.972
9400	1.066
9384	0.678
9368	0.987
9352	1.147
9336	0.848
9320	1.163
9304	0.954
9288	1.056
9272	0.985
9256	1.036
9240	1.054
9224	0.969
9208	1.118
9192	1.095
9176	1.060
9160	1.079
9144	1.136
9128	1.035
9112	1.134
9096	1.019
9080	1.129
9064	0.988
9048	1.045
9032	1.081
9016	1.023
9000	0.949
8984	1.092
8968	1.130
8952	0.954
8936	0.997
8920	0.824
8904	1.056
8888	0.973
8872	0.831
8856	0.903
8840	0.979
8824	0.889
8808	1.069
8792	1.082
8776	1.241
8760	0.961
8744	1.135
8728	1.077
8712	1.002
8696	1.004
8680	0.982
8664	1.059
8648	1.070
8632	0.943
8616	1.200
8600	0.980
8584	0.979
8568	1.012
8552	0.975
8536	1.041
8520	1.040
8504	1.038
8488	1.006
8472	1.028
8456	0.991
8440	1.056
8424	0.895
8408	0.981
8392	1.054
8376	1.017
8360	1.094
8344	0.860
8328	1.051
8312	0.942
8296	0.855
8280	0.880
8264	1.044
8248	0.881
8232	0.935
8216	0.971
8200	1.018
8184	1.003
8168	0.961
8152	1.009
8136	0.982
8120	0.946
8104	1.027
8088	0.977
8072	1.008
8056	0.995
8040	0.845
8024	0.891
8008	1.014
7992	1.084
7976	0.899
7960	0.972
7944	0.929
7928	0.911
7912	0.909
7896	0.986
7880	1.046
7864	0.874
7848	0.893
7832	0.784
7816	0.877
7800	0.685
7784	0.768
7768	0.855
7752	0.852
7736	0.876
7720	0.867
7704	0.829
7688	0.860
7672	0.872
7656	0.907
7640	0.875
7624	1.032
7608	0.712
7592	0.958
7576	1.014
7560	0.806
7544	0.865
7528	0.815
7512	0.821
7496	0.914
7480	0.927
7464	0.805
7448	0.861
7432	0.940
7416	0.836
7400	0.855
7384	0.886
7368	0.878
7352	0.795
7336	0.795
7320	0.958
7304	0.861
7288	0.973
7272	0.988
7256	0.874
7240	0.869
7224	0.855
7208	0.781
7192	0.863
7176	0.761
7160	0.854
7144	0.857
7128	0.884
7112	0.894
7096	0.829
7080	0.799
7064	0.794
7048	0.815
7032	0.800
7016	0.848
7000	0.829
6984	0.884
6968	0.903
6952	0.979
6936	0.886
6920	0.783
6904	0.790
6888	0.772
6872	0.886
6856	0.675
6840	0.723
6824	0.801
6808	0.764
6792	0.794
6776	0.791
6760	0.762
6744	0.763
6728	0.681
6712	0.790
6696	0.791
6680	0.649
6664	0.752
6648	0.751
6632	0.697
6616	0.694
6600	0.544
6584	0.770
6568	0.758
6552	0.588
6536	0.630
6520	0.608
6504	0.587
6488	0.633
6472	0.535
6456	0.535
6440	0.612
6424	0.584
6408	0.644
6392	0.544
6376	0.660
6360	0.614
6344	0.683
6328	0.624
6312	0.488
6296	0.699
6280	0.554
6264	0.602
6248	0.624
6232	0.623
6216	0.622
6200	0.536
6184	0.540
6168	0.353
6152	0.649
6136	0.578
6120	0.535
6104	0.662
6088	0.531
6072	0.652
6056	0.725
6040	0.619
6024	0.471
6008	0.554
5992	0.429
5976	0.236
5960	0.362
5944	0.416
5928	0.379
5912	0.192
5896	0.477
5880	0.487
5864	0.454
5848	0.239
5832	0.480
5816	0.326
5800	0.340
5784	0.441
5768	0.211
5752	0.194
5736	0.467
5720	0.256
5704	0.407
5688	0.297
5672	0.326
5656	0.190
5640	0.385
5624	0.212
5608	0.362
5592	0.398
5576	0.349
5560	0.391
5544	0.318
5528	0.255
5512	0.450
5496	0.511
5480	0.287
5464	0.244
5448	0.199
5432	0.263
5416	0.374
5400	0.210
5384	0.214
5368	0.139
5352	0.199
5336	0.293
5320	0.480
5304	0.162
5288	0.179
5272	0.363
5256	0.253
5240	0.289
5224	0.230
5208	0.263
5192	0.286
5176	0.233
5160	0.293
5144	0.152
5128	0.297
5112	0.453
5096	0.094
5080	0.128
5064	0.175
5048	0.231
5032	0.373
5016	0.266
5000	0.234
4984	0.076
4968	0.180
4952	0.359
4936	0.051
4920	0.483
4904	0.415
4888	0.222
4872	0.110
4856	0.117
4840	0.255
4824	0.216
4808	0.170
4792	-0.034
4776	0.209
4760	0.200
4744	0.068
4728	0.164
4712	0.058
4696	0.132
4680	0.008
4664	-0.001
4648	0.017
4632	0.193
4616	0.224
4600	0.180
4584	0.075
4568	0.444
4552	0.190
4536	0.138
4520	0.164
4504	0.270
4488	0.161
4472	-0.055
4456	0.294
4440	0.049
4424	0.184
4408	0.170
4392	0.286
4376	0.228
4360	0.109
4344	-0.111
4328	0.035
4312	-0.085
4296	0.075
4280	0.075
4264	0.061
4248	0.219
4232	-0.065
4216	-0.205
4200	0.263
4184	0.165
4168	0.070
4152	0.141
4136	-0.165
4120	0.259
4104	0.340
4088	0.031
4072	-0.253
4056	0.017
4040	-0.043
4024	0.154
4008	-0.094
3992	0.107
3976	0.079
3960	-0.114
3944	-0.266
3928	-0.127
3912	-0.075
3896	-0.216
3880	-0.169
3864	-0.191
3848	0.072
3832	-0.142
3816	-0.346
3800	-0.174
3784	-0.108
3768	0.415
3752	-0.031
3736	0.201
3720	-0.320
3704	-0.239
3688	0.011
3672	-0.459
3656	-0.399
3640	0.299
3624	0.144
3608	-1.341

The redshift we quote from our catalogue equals 0.504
